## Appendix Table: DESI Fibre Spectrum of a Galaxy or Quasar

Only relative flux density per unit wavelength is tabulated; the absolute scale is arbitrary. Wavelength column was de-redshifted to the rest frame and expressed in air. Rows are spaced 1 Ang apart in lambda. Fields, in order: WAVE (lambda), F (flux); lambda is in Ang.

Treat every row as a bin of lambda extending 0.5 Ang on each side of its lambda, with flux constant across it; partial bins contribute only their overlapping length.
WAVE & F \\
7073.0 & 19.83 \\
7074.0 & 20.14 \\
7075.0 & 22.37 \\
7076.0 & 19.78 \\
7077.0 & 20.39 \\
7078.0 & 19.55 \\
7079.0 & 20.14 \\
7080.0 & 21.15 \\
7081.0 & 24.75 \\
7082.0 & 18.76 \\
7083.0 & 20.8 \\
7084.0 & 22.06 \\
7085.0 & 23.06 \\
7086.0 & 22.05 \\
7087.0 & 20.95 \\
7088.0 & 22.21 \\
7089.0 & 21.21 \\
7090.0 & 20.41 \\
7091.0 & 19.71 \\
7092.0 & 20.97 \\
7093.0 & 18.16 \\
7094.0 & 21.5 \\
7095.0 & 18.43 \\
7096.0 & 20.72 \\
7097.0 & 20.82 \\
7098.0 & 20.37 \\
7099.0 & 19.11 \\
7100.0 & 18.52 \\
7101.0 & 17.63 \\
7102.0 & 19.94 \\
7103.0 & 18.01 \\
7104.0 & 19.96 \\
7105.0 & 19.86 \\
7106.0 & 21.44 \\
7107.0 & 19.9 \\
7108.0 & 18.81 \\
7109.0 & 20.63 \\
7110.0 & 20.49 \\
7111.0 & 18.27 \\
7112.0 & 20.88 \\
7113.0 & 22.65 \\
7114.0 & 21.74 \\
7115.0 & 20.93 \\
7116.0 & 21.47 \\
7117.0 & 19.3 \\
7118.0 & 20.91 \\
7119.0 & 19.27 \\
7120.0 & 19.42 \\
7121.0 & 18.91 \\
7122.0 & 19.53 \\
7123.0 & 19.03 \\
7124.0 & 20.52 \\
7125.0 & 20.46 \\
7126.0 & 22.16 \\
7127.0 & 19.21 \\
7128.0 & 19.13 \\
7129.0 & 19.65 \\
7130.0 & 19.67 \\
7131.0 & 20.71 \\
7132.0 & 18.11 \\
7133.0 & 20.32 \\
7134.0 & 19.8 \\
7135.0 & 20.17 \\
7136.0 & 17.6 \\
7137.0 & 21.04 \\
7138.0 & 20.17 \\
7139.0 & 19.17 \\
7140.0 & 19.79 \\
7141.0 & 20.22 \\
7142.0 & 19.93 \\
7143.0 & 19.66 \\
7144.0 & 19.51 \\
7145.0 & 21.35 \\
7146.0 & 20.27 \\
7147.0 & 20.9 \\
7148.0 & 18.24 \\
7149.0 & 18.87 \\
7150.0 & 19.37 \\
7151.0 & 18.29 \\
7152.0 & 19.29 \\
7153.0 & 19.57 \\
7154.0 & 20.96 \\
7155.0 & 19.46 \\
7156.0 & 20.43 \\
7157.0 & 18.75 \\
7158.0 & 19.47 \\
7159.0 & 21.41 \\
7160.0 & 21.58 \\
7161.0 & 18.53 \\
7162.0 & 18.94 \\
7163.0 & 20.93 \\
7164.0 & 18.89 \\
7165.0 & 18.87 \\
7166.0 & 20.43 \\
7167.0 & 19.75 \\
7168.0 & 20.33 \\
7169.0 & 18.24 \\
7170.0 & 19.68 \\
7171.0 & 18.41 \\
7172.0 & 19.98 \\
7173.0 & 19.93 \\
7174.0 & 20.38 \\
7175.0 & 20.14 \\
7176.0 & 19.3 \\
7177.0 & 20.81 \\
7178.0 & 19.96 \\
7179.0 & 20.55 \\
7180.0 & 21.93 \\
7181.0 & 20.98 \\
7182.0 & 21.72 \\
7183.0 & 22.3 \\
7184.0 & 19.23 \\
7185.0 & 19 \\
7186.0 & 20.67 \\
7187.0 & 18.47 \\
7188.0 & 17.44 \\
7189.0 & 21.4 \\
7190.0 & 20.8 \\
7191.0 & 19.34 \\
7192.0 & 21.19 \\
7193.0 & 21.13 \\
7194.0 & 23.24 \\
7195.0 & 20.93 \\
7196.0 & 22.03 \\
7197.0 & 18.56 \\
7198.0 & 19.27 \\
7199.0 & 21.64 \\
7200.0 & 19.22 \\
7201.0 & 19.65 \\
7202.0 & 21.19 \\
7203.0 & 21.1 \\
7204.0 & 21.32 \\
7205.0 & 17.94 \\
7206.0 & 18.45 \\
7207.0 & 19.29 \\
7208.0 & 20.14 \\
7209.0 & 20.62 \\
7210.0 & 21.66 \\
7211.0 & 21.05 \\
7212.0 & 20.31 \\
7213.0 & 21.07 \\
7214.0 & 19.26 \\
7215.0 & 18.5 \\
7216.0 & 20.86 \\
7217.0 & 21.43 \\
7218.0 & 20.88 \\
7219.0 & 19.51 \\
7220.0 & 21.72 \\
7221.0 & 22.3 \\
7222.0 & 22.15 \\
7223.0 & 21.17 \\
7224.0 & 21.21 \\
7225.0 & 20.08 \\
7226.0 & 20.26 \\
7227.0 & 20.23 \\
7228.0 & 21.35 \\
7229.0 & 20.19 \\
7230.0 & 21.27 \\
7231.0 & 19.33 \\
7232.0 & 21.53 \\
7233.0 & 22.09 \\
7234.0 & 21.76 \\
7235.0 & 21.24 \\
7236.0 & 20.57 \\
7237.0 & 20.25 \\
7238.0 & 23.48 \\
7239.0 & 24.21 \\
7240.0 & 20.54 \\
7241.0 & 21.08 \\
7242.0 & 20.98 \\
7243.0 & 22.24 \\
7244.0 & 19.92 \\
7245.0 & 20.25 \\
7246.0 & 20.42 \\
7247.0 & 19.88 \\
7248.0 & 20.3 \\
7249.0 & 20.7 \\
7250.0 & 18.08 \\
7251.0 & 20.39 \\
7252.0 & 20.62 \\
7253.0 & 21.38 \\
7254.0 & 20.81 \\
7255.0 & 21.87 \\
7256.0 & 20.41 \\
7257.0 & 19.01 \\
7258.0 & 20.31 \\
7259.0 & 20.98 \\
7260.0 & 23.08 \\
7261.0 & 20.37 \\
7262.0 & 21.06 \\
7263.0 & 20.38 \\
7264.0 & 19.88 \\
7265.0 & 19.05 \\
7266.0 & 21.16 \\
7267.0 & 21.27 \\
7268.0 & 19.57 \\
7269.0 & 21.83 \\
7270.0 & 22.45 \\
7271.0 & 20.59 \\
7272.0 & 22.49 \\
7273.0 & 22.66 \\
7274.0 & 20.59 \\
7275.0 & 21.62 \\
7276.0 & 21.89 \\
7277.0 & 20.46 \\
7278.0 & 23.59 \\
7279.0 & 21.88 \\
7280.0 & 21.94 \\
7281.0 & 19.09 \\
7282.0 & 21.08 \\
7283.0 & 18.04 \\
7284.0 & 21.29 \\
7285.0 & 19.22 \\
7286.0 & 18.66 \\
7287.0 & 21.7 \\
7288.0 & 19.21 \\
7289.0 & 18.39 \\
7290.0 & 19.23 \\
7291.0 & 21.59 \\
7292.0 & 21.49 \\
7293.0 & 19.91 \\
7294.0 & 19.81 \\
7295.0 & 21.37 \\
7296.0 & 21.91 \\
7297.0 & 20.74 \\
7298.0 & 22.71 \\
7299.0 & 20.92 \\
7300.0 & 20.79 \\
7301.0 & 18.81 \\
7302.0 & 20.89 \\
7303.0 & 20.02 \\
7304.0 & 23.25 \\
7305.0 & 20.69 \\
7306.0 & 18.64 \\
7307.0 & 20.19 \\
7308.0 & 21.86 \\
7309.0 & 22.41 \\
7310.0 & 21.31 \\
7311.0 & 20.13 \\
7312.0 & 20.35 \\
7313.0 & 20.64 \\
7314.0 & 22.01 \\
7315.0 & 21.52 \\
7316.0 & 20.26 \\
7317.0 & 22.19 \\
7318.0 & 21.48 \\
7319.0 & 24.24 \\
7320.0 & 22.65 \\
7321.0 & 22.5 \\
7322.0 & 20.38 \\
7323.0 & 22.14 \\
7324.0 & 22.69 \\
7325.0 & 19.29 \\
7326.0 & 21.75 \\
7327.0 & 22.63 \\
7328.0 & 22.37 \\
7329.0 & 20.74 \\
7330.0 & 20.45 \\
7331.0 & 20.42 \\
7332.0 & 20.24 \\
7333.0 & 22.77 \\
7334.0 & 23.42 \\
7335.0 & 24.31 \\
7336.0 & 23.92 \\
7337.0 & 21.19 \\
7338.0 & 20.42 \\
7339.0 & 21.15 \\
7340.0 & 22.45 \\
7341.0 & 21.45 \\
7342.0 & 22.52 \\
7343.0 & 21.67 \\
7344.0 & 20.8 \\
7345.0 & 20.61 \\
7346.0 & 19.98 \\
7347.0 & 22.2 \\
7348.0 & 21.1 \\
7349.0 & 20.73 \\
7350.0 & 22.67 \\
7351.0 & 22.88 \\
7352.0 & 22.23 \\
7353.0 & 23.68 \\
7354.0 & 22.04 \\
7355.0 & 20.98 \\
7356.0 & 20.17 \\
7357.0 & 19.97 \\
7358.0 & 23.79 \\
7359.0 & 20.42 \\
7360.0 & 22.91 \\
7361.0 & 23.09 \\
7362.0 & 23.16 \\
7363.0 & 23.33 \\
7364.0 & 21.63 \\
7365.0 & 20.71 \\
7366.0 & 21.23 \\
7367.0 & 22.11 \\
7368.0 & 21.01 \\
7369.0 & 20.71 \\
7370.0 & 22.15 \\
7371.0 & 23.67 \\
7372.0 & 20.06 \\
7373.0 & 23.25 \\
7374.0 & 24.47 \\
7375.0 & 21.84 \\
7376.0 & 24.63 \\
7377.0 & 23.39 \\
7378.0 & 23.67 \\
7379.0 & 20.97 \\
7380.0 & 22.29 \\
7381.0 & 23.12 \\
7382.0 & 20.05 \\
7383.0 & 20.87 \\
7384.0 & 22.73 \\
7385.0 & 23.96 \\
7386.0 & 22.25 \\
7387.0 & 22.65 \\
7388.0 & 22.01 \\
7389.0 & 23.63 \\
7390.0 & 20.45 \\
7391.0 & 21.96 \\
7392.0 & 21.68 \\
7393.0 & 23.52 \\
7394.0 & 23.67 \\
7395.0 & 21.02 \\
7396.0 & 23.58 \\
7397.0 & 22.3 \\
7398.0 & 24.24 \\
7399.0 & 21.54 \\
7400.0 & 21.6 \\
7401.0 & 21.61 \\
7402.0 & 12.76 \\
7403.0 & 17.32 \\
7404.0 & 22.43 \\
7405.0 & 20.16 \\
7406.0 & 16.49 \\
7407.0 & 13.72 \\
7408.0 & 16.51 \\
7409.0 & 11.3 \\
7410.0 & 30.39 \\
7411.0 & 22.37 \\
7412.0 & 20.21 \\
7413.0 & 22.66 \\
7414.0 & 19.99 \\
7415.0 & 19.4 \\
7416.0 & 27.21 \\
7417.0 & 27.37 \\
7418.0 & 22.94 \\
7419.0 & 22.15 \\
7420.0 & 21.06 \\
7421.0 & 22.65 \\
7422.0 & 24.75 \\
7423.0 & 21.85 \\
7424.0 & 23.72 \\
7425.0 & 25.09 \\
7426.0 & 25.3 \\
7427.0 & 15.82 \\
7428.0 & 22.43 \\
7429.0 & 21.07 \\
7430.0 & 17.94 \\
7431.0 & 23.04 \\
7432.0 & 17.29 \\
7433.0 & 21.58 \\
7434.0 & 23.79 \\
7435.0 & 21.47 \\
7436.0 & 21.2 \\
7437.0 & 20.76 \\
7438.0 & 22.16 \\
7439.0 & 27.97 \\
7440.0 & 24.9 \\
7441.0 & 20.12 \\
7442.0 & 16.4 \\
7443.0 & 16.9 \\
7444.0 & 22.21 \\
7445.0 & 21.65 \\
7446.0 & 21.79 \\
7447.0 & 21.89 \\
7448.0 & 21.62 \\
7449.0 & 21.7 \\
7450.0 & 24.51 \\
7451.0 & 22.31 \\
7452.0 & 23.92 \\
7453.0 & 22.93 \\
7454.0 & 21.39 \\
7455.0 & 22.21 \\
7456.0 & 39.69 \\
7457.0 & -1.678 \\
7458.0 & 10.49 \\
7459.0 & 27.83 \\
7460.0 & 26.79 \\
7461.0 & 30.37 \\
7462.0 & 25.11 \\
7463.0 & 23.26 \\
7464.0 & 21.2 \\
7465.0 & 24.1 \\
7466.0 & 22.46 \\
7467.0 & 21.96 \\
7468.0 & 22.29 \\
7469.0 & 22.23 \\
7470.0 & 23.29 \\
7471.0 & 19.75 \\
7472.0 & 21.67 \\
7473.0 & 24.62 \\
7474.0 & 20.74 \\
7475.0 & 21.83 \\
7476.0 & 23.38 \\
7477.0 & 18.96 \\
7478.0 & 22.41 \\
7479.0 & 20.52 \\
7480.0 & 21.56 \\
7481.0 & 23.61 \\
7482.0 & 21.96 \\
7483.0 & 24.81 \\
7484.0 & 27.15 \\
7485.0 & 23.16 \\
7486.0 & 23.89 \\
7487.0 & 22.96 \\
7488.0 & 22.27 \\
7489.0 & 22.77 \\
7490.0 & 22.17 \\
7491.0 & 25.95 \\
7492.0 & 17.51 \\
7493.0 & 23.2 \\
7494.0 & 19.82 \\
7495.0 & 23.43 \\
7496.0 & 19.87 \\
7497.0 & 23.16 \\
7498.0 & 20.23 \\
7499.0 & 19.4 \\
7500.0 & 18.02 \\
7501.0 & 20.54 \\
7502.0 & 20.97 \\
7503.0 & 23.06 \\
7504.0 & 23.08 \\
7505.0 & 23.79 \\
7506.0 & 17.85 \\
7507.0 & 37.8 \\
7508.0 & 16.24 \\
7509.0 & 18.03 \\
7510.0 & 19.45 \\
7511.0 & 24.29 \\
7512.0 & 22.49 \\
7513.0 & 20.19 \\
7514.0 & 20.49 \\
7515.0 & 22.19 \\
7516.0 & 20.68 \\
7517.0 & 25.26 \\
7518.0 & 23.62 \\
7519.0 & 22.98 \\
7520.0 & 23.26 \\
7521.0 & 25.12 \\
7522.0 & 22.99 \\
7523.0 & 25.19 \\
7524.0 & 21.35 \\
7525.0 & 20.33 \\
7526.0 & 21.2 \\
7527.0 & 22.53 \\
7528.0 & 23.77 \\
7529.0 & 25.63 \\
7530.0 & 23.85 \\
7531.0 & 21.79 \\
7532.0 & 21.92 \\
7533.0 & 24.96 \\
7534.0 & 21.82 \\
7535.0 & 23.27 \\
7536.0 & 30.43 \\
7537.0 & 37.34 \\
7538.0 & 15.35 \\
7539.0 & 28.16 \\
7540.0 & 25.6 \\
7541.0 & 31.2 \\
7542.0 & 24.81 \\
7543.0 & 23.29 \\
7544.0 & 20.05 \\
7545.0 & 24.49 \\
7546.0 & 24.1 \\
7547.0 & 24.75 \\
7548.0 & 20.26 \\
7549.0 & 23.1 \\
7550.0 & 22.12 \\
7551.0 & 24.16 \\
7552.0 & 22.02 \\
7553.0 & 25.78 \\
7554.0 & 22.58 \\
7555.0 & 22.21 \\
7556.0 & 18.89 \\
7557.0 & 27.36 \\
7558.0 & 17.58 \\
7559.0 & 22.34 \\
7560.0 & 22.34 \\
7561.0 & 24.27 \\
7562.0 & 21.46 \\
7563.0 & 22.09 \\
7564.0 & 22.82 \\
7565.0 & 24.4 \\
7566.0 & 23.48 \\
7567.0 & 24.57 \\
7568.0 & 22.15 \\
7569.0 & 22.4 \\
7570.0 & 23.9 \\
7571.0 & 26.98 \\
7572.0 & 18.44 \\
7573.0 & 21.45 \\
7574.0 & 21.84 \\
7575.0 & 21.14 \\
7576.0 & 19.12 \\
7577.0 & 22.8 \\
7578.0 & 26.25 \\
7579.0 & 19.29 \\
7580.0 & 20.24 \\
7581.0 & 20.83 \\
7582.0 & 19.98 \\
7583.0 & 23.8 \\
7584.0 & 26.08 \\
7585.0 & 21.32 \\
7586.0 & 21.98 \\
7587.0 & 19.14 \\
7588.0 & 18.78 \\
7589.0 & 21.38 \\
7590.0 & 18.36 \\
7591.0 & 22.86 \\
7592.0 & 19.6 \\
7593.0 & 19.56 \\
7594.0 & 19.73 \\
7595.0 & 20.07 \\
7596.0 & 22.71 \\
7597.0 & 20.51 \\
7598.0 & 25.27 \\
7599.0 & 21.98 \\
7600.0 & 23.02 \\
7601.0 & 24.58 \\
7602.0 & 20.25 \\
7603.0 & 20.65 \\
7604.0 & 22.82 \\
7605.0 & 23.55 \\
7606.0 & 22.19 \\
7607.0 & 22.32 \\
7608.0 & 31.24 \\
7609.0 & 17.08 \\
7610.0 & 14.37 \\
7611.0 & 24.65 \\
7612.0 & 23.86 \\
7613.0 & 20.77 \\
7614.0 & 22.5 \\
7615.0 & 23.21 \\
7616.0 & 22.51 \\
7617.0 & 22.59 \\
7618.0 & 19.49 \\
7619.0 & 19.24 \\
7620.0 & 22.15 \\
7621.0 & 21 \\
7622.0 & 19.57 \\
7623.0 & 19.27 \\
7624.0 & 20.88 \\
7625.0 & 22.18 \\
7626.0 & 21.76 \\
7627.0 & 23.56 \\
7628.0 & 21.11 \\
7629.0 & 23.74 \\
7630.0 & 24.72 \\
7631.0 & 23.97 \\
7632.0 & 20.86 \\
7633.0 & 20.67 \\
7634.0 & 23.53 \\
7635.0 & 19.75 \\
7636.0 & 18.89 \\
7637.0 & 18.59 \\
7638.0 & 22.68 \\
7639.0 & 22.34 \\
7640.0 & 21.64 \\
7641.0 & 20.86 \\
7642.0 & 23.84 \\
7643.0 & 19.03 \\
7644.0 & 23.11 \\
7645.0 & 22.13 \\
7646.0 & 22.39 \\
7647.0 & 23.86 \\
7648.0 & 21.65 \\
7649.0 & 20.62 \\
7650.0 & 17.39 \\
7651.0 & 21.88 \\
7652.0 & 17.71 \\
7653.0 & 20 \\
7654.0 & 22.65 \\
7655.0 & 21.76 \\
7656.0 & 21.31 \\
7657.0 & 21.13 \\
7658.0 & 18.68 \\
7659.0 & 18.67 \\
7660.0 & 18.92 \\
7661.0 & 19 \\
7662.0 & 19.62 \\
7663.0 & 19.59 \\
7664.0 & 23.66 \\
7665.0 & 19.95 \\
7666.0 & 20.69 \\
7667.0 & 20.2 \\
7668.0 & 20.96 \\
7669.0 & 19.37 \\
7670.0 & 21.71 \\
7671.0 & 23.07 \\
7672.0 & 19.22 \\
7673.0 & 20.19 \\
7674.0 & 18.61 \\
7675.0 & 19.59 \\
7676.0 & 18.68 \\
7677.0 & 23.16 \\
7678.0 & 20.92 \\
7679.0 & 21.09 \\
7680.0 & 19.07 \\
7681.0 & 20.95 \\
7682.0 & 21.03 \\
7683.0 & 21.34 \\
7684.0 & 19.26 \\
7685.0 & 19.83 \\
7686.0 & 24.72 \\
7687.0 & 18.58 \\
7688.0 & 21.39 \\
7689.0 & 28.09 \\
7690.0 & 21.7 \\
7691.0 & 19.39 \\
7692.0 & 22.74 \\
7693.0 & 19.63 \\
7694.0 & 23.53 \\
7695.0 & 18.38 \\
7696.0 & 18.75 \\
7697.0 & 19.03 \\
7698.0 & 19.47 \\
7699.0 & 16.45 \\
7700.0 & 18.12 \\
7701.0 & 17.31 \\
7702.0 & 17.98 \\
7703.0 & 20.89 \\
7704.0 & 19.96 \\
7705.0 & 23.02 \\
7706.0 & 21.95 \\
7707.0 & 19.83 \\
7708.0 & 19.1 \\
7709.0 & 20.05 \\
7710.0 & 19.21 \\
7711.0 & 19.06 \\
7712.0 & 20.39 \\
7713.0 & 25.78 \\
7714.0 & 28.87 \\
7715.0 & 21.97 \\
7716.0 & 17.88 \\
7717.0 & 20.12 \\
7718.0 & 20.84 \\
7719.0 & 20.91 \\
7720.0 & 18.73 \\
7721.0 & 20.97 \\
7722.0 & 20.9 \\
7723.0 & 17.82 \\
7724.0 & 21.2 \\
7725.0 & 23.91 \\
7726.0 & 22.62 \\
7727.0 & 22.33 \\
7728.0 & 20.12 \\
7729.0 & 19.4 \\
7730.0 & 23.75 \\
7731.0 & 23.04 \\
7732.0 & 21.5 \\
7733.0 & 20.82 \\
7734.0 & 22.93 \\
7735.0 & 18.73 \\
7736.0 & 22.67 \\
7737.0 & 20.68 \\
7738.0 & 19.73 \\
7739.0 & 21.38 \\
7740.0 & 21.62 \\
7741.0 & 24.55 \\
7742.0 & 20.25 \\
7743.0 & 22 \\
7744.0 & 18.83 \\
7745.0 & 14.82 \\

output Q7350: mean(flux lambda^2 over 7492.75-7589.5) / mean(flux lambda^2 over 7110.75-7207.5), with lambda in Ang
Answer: 1.26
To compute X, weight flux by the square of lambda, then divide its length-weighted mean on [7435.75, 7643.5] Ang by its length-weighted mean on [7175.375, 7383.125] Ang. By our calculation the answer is 1.13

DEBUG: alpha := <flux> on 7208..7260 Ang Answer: 20.8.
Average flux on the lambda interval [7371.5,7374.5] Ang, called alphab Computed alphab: 22.6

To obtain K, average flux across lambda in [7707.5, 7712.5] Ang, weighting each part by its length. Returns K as 19.6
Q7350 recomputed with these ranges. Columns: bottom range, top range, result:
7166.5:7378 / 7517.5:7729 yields 1.13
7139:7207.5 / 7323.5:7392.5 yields 1.16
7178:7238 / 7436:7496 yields 1.16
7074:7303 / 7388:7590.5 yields 1.18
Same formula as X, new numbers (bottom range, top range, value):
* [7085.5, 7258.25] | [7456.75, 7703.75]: 1.20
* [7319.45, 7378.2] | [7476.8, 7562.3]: 1.09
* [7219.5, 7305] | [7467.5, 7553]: 1.17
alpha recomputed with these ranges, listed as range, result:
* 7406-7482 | 21.9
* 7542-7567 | 22.8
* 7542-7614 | 22.2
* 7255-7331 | 21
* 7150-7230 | 20.2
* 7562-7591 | 22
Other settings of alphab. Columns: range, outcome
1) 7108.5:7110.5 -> 20.6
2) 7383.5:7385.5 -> 23.3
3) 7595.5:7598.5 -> 22.8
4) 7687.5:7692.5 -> 22.7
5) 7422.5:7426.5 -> 24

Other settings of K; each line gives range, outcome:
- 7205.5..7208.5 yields 19.3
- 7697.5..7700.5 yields 18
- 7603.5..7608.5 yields 24.4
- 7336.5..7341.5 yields 21.3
